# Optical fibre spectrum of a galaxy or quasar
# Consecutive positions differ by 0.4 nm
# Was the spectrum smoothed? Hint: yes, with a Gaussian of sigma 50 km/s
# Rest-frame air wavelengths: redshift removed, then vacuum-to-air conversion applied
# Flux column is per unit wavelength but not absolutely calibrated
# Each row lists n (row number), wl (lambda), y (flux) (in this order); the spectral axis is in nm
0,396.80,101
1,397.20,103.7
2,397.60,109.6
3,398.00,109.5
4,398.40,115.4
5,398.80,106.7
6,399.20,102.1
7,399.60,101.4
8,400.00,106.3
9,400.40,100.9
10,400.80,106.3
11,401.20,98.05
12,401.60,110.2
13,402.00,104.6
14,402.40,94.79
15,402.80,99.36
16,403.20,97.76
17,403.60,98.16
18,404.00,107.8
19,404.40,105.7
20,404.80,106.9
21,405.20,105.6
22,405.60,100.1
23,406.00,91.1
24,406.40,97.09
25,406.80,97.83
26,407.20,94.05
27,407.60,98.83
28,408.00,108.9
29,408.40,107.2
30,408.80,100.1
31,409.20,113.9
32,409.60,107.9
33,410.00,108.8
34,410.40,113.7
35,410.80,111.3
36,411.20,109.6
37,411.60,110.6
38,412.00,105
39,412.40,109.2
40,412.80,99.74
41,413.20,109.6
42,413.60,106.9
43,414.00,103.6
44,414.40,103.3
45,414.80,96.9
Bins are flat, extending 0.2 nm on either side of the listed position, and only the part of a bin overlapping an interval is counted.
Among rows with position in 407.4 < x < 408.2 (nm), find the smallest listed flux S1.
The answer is 98.83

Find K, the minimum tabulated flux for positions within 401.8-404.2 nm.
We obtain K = 94.79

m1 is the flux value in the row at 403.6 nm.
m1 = 98.16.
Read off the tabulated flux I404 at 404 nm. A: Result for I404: 107.8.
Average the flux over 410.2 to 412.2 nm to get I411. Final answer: 110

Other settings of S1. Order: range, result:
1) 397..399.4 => 102.1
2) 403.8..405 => 105.7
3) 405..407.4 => 91.1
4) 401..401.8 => 98.05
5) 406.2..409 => 94.05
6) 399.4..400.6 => 100.9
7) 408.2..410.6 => 100.1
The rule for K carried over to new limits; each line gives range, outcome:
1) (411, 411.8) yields 109.6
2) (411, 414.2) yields 99.74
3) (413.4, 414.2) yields 103.6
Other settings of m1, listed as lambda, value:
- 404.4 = 105.7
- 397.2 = 103.7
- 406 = 91.1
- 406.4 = 97.09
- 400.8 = 106.3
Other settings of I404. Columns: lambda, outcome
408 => 108.9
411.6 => 110.6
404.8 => 106.9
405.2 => 105.6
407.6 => 98.83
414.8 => 96.9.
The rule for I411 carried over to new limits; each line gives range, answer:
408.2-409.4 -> 107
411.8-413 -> 105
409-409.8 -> 111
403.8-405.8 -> 105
